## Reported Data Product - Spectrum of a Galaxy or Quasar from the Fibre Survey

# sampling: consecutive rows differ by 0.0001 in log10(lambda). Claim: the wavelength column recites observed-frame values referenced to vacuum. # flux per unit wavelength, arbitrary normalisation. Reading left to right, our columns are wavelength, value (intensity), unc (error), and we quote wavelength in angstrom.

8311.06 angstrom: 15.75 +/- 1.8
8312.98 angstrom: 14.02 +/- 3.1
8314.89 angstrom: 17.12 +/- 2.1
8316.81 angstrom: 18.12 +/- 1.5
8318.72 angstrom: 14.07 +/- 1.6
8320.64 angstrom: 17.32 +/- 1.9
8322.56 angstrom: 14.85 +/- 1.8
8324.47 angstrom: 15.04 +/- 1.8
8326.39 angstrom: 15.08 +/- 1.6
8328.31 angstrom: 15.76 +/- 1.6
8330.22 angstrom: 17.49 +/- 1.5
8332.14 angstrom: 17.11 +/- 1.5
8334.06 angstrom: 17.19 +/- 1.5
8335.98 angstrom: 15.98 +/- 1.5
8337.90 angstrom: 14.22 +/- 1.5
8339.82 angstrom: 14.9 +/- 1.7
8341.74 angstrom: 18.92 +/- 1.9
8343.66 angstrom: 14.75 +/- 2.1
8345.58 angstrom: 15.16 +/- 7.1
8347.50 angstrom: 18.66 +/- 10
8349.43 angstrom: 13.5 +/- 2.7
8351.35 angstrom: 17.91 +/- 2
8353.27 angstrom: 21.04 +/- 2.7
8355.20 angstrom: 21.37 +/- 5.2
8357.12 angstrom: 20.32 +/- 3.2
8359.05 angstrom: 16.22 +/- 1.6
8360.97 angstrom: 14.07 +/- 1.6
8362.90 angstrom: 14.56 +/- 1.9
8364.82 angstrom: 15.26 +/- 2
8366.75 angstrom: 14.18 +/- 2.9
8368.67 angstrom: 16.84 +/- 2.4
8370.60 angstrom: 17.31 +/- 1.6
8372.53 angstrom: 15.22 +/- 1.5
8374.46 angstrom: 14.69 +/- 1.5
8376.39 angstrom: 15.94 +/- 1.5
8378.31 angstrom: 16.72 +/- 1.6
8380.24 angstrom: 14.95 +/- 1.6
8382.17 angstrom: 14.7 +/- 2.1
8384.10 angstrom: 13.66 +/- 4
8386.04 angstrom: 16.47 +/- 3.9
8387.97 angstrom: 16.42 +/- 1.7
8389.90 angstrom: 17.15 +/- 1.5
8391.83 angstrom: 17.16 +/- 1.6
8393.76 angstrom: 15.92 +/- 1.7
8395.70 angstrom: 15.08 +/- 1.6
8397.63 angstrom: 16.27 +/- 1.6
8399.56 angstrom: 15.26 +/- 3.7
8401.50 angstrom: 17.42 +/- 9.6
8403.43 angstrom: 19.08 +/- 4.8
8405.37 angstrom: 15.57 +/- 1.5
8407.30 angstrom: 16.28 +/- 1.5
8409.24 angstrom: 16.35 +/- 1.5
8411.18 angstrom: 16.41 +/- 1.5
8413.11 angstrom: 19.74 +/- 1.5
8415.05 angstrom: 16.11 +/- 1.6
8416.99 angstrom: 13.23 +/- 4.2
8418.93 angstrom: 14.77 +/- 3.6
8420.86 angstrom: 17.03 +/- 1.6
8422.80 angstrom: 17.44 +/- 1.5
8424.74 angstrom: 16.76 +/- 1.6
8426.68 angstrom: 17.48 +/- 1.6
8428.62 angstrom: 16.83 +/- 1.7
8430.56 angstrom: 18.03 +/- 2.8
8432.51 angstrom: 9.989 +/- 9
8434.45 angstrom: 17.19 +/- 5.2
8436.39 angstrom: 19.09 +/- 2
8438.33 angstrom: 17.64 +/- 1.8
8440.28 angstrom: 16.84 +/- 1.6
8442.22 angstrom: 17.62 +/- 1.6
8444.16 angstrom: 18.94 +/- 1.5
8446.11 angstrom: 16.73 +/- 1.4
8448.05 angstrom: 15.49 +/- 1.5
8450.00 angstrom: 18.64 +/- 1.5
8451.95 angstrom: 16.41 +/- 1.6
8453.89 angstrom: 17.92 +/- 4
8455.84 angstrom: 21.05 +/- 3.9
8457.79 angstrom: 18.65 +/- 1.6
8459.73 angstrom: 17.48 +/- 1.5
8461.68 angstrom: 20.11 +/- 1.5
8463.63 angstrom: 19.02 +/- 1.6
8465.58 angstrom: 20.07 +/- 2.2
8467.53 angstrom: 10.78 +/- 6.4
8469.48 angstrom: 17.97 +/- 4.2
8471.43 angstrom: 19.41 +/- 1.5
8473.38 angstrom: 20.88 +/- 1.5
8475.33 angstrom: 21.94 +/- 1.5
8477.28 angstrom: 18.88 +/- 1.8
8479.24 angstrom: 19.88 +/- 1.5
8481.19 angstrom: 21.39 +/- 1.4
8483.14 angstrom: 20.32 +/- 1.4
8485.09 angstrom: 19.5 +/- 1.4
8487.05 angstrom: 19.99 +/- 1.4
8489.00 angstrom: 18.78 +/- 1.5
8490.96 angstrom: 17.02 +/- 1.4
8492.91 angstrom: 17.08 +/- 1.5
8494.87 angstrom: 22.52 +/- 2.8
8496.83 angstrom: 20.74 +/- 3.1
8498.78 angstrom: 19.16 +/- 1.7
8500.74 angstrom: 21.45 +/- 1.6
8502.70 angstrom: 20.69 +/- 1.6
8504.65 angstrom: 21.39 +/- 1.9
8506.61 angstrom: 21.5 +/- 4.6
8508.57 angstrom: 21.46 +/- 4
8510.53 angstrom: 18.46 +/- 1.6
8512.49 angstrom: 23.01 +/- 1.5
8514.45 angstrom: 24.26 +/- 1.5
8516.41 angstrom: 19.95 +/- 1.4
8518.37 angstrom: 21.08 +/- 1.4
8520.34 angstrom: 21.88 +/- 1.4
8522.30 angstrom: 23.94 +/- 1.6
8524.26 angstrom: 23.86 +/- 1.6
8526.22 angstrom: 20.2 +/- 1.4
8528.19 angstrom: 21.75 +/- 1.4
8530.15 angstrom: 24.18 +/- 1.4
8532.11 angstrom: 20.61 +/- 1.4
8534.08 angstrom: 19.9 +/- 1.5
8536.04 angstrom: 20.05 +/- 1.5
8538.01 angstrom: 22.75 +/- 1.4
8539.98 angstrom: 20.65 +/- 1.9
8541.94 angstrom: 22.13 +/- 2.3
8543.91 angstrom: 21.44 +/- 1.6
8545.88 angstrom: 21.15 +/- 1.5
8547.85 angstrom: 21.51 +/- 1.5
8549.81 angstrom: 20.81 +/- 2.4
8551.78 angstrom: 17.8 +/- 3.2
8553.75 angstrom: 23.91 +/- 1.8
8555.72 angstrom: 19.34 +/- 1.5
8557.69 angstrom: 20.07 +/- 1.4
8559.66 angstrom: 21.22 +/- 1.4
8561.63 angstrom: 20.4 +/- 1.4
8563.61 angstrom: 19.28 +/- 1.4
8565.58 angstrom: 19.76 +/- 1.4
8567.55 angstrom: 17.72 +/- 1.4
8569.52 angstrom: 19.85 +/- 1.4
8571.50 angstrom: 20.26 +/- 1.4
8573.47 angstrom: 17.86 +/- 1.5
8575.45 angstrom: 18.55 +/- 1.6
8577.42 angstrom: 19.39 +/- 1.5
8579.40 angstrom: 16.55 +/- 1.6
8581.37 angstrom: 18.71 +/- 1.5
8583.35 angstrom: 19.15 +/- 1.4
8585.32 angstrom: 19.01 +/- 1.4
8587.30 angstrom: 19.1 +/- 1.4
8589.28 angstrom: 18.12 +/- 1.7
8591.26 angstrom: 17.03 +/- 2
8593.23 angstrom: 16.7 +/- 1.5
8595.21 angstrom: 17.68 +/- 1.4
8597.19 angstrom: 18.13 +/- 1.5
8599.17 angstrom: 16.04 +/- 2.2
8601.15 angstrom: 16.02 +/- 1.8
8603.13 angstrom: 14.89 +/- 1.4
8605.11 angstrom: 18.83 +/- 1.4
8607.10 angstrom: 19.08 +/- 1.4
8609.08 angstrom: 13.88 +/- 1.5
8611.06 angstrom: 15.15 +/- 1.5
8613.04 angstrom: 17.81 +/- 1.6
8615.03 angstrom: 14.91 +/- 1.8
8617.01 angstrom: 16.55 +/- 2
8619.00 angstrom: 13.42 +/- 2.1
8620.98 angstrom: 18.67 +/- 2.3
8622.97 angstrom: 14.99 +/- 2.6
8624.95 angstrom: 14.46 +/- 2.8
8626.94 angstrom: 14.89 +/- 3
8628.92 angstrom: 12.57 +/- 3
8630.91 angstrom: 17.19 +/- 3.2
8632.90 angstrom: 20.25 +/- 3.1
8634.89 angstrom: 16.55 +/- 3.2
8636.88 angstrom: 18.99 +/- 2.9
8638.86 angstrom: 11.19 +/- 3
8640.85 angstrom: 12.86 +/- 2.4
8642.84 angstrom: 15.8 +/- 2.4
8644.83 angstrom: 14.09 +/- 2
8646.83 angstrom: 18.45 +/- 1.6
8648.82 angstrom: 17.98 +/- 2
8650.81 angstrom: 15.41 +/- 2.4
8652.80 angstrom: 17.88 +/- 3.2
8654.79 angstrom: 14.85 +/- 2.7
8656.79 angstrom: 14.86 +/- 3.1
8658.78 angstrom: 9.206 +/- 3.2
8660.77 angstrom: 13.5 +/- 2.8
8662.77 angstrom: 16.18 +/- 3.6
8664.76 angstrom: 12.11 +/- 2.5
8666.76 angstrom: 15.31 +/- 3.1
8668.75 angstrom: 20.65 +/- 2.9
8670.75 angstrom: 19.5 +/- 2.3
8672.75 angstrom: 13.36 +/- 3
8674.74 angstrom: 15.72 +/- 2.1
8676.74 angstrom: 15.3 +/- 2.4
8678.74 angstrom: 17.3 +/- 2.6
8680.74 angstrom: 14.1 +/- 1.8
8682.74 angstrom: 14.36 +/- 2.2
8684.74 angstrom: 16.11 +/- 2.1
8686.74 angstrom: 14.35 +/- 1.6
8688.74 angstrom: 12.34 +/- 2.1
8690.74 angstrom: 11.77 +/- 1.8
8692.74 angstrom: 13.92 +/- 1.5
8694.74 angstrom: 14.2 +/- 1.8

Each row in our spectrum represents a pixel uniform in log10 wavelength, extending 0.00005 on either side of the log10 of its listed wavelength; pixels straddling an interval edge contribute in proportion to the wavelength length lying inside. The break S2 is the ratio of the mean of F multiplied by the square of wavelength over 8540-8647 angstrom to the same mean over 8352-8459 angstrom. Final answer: 1.1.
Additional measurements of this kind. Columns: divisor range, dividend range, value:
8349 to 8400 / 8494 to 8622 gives 1.26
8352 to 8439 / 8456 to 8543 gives 1.27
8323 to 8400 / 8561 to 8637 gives 1.13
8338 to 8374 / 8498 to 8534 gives 1.35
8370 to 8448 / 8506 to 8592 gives 1.29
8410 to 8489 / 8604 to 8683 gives 0.92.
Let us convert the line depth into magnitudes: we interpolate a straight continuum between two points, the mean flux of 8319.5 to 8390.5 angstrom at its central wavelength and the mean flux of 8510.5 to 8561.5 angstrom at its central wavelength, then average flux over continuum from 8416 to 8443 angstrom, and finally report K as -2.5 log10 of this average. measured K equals 0.12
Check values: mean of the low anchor 16.2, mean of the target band 16.4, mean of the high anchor 21.4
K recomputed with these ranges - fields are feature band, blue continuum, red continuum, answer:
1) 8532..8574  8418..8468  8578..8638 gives -0.198 mag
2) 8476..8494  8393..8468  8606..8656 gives -0.156 mag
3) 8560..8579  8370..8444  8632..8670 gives -0.209 mag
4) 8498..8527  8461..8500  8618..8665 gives -0.165 mag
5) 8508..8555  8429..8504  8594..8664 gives -0.227 mag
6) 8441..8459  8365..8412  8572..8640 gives -0.106 mag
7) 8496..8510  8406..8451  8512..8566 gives -0.055 mag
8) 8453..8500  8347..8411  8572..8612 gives -0.138 mag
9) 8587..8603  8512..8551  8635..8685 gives 0.089 mag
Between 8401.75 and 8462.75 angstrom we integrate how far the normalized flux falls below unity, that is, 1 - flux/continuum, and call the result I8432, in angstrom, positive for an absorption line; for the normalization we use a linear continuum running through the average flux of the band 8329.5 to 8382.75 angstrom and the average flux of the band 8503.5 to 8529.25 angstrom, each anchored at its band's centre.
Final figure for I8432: 5.8 angstrom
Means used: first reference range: 16.4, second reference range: 21.8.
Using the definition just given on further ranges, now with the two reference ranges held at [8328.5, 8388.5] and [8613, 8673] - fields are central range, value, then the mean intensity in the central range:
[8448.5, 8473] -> -3.2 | 18.1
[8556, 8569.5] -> -3.3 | 19.7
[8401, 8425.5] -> -0.7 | 16.6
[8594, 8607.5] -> -1.2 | 17.1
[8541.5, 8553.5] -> -3.9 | 20.9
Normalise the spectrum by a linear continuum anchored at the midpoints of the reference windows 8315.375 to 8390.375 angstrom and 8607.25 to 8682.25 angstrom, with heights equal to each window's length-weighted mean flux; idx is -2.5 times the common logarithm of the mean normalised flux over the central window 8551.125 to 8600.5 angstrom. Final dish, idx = -0.195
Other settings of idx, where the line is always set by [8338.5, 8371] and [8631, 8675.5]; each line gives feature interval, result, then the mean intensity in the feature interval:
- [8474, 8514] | -0.24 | 20.3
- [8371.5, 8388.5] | 0.08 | 15.4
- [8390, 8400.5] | 0.04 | 16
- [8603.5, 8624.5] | -0.03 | 16.2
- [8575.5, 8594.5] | -0.15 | 18.2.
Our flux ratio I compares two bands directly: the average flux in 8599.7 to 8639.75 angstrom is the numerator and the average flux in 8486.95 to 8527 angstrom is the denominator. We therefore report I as 0.8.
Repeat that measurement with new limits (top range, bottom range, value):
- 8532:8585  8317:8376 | 1.23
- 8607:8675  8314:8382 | 0.96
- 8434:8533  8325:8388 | 1.21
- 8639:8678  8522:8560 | 0.72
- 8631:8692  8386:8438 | 0.93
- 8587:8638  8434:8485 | 0.89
